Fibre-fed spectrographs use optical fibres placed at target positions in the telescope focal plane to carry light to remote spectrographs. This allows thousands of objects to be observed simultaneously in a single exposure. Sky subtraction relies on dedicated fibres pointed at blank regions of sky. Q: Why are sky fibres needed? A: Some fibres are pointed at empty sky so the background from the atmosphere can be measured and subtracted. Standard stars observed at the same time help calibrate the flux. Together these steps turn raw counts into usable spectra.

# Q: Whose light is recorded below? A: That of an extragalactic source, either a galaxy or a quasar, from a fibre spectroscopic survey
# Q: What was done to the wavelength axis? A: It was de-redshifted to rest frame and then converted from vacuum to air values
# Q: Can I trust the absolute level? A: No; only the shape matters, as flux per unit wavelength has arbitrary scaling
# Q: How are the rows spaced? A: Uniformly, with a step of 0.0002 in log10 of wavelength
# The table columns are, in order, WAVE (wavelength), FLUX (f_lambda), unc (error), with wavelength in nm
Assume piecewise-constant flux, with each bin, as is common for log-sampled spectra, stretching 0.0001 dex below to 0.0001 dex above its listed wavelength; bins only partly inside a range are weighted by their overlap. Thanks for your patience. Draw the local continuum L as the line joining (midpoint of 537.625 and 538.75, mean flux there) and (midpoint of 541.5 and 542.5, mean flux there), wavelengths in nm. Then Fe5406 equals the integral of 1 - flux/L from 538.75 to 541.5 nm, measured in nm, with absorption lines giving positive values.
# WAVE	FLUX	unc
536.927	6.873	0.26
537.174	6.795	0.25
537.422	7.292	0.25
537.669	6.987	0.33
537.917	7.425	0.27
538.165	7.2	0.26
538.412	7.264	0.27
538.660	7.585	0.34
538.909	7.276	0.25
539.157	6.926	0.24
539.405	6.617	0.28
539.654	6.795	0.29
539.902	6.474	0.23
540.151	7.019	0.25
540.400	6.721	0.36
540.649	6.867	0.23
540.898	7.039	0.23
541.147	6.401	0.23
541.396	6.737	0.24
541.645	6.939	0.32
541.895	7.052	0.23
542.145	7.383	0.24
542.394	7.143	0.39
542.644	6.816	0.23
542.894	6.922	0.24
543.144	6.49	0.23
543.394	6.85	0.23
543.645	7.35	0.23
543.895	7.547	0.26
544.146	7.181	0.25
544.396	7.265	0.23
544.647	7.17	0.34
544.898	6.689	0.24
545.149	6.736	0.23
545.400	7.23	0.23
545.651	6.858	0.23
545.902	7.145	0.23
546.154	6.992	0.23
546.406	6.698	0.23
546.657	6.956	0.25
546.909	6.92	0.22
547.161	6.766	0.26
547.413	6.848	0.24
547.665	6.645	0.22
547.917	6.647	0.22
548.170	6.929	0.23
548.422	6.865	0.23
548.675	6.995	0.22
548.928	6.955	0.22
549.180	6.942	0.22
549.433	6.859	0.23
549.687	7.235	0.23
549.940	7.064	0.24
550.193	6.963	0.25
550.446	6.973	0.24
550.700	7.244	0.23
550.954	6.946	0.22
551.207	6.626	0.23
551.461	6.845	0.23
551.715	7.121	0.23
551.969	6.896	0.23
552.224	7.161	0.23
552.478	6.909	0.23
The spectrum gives 0.15 nm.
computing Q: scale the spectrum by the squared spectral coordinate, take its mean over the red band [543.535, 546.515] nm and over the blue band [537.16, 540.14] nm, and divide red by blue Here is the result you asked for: 1.0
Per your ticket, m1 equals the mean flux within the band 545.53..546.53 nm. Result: 6.92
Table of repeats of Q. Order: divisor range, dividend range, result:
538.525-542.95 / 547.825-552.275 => 1.04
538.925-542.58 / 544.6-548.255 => 1.02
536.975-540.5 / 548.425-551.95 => 1.04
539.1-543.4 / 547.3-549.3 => 1.03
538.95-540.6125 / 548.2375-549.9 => 1.06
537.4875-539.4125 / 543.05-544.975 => 1.00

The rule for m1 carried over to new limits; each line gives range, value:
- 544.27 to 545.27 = 6.97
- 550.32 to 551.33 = 6.95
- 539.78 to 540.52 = 6.73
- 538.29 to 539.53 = 7.13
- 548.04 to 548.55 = 6.89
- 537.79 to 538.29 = 7.32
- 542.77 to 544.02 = 7.03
